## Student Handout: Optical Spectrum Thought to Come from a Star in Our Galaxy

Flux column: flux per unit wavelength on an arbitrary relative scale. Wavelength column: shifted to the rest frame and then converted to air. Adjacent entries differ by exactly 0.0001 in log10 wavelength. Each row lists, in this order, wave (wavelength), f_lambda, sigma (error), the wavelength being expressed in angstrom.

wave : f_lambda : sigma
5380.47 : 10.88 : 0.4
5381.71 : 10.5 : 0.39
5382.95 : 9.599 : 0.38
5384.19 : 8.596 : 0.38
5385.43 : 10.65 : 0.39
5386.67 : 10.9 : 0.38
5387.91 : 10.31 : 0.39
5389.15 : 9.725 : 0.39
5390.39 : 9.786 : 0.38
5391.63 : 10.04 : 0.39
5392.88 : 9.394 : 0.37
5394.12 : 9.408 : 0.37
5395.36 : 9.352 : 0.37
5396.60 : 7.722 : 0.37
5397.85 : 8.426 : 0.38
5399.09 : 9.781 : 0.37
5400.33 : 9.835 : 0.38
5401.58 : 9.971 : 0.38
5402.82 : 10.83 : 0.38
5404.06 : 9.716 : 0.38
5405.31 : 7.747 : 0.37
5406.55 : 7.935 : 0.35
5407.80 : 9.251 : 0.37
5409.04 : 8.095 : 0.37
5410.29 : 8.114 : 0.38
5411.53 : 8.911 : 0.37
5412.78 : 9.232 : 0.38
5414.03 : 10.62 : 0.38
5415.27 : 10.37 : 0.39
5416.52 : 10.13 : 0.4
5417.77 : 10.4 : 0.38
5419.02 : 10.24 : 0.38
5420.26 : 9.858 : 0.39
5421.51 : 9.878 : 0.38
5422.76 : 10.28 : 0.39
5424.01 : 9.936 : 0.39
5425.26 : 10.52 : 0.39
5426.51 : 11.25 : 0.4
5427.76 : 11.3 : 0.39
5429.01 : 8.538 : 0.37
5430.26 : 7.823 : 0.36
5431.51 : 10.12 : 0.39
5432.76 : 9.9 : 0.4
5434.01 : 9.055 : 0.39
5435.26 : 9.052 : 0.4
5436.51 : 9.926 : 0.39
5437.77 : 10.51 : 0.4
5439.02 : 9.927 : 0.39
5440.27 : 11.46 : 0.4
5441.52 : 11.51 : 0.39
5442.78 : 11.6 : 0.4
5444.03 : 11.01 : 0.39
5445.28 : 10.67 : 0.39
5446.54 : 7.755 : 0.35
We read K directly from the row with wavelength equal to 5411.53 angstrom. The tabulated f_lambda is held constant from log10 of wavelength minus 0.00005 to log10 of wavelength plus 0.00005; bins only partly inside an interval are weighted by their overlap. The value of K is 8.911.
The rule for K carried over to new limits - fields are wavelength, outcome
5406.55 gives 7.935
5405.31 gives 7.747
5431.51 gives 10.12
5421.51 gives 9.878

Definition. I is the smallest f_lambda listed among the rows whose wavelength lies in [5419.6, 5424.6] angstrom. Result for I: 9.858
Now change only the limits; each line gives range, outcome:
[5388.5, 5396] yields 9.352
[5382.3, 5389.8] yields 8.596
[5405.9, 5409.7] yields 7.935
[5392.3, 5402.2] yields 7.722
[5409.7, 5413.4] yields 8.114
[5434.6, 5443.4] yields 9.052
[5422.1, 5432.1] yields 7.823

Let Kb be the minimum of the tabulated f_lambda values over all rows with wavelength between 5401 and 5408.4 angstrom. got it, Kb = 7.747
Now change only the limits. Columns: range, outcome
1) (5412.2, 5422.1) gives 9.232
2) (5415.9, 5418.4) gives 10.13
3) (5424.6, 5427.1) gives 10.52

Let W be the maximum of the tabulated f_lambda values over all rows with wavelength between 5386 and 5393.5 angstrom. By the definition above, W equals 10.9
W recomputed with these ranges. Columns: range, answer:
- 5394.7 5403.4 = 10.83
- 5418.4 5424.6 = 10.28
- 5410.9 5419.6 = 10.62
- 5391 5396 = 10.04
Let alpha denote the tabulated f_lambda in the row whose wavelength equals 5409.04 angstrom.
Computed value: 8.095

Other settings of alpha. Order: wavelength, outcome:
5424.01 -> 9.936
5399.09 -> 9.781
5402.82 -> 10.83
